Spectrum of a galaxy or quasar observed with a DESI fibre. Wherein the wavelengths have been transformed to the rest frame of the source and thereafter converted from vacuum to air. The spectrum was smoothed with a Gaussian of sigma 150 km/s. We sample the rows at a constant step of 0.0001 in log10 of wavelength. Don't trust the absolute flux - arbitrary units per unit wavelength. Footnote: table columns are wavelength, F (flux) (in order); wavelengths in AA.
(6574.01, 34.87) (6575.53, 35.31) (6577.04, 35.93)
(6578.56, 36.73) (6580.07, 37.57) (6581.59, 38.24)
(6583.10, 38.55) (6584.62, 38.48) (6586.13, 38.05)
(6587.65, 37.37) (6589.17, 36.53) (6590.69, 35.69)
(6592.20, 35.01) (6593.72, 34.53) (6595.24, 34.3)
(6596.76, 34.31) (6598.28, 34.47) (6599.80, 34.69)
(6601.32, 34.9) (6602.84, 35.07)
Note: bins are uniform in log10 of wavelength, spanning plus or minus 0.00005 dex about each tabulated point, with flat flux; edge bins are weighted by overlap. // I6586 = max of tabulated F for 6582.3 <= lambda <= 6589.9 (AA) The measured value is 38.55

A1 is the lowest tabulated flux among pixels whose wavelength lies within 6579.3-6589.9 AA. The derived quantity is 36.53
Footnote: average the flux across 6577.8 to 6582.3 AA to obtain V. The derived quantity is 37.5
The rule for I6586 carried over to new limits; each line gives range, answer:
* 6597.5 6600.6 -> 34.69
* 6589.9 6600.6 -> 35.69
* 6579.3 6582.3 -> 38.24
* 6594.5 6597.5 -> 34.31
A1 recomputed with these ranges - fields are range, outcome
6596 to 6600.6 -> 34.31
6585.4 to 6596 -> 34.3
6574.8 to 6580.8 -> 35.31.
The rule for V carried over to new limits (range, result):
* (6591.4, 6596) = 34.7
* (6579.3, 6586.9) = 38.2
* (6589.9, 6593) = 35.4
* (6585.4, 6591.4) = 36.9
